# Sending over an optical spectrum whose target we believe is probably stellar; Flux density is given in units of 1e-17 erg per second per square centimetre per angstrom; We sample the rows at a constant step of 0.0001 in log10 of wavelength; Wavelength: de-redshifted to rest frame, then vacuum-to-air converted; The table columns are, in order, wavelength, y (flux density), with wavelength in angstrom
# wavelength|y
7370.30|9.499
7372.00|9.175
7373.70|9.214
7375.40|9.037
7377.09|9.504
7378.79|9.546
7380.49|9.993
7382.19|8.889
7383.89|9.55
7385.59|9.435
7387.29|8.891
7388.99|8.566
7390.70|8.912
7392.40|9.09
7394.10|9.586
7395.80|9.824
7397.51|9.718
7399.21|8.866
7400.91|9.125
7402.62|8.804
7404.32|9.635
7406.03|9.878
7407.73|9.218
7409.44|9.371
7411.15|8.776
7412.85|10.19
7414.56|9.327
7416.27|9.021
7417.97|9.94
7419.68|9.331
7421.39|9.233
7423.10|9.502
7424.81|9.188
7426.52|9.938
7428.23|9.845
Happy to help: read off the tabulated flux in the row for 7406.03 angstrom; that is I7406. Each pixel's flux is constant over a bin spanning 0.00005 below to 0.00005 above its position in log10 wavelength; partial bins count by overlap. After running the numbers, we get 9.878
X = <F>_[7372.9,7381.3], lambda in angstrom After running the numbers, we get 9.46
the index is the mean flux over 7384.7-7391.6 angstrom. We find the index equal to 8.95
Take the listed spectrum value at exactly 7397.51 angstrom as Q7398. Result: 9.718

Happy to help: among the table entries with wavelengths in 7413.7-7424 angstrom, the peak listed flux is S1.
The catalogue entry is 9.94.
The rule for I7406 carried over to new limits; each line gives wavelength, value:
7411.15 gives 8.776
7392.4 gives 9.09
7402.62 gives 8.804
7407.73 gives 9.218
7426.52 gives 9.938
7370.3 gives 9.499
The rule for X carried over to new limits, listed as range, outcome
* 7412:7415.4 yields 9.76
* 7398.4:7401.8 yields 8.99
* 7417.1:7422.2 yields 9.51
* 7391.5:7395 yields 9.36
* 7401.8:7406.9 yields 9.45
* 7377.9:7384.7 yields 9.49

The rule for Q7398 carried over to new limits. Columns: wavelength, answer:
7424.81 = 9.188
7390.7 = 8.912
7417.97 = 9.94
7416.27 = 9.021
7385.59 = 9.435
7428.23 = 9.845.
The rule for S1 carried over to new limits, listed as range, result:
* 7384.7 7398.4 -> 9.824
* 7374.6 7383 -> 9.993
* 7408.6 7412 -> 9.371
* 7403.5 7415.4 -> 10.19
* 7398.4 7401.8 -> 9.125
